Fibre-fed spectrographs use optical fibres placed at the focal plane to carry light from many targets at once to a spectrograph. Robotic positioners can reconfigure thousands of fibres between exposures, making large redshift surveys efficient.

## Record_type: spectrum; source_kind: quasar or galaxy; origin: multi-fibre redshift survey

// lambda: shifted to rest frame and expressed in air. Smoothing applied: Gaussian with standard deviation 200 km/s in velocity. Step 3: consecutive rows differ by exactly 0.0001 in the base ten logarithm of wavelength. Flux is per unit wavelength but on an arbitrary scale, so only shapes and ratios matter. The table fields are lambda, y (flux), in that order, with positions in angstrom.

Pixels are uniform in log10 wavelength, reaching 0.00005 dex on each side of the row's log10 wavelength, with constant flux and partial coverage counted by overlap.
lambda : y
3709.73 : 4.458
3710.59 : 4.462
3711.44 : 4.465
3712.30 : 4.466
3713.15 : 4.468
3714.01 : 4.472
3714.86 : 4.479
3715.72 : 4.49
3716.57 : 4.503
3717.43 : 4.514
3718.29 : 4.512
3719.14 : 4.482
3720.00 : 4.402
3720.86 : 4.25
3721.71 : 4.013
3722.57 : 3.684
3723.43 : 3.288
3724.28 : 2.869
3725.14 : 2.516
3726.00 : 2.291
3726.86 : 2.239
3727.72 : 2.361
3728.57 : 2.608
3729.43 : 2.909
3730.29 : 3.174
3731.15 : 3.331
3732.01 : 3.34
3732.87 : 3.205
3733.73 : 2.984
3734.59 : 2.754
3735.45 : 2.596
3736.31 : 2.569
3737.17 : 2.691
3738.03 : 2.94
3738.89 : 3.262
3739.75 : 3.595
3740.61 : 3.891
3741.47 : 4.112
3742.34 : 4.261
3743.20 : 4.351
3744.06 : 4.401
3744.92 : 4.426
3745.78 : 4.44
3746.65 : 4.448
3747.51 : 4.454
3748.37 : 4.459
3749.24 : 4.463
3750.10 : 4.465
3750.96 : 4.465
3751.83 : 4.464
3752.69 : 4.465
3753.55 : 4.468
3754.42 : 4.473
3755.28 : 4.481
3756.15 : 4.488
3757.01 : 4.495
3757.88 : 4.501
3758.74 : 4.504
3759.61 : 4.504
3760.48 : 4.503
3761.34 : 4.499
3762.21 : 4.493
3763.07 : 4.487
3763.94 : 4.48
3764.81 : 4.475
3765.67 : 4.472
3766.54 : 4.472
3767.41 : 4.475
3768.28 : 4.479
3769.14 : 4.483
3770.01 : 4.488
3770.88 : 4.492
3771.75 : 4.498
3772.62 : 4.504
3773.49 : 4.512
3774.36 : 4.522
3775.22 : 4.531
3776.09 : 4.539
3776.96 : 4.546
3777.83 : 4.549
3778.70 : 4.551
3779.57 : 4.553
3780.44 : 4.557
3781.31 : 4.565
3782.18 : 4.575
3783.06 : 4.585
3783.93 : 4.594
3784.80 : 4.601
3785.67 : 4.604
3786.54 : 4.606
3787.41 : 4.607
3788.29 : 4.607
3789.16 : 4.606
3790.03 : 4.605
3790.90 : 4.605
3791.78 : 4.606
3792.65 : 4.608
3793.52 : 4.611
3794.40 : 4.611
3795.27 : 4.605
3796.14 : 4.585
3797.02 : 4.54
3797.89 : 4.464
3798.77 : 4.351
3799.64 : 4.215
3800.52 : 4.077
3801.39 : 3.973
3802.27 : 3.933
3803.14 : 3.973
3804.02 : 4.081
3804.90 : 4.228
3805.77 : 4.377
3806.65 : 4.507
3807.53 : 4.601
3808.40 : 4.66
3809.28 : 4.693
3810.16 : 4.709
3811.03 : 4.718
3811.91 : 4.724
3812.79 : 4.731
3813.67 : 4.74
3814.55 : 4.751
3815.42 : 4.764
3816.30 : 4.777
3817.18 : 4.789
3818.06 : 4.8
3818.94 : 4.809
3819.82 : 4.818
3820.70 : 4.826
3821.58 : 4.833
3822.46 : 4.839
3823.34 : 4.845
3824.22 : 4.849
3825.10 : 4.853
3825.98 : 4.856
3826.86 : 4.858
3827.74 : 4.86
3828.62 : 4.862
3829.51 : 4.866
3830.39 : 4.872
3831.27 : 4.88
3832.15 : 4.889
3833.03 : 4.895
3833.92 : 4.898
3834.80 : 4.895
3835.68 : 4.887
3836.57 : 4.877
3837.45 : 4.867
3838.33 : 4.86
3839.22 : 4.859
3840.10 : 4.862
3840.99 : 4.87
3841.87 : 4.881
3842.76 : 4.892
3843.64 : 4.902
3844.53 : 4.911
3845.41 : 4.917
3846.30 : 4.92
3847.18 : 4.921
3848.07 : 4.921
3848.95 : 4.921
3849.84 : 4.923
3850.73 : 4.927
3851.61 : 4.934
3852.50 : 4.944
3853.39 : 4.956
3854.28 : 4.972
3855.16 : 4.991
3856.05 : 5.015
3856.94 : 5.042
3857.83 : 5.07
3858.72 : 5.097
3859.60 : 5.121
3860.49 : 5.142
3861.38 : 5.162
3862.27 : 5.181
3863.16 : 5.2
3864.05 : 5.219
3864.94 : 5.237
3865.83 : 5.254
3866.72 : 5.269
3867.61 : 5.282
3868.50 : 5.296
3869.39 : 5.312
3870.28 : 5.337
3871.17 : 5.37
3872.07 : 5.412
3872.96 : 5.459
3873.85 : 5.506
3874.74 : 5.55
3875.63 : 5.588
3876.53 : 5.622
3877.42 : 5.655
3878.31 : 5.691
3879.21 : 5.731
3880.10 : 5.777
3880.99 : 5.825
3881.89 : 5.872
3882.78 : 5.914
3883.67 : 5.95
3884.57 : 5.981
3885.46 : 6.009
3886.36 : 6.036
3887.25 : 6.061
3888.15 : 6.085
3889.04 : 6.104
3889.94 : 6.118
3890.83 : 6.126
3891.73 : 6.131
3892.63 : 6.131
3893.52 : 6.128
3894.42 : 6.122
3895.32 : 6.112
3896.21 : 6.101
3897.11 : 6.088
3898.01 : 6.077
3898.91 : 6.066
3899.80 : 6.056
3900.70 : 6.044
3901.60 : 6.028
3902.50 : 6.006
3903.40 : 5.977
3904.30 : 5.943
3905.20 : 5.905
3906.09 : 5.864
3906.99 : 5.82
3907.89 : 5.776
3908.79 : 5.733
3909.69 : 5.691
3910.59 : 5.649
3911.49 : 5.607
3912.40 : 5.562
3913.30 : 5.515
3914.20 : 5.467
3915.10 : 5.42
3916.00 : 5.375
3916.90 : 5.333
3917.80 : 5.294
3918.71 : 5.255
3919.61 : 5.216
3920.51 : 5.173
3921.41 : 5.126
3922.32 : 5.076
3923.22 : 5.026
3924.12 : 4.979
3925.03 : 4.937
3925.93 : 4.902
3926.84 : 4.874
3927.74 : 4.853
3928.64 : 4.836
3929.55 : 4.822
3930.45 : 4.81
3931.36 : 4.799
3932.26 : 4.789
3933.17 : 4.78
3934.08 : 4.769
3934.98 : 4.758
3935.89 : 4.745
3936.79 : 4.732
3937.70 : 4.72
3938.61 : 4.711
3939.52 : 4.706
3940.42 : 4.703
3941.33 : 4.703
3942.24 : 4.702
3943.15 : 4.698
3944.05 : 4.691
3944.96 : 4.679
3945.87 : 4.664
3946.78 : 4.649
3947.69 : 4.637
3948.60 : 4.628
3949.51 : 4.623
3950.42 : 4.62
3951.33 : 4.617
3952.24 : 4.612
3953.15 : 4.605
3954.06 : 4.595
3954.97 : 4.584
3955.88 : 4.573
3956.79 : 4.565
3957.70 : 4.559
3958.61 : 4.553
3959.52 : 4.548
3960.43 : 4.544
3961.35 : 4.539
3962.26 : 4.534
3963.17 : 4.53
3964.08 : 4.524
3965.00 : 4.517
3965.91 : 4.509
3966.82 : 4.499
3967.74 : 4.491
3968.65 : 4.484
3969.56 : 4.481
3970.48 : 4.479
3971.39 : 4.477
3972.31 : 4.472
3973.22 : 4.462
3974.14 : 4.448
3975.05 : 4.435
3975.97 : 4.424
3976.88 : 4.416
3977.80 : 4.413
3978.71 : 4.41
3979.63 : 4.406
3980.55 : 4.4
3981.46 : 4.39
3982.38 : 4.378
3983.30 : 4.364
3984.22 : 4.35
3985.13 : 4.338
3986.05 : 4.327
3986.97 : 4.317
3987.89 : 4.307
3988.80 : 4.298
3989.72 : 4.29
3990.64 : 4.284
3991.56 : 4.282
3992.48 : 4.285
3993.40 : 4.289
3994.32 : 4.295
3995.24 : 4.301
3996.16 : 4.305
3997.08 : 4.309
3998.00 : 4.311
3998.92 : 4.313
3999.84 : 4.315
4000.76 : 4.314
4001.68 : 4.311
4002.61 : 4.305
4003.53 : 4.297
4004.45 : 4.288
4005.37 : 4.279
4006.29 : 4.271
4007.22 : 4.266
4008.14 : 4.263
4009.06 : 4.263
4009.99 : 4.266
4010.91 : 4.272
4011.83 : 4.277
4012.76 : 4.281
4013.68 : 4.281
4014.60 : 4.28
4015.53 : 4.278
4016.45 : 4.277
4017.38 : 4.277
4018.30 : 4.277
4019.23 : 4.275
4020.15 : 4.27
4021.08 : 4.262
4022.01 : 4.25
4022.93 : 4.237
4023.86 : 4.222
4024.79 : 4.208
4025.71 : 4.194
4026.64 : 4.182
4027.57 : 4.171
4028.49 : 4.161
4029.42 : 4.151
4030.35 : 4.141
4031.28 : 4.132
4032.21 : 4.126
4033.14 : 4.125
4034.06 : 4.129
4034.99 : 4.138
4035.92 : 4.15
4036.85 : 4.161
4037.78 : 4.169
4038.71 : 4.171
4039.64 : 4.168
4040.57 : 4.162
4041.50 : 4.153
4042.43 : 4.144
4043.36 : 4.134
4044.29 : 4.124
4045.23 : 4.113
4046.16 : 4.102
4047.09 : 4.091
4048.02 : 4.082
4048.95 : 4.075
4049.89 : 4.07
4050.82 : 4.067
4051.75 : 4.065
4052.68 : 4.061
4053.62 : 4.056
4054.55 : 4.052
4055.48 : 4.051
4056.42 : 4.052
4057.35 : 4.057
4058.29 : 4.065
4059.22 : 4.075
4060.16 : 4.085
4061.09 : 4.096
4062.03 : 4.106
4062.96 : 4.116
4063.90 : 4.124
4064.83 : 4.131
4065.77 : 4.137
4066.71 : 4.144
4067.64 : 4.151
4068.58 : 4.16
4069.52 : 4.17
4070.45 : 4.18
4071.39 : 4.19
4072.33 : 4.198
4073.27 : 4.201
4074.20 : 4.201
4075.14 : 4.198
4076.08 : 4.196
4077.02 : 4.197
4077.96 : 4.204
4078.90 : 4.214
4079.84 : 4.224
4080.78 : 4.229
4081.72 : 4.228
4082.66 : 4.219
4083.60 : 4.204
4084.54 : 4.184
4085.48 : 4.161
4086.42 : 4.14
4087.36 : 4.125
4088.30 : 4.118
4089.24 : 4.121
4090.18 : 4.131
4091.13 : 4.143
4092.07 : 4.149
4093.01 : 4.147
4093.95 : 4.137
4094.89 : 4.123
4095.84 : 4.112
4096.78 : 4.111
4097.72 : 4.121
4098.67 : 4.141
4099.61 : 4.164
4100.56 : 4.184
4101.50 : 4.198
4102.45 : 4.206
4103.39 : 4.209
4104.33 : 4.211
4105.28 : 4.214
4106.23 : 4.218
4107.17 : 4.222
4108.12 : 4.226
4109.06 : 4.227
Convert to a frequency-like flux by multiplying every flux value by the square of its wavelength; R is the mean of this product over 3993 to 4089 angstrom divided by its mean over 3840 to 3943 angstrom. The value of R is 0.84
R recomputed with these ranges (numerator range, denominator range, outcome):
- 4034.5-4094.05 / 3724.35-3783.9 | 1.20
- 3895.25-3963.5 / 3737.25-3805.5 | 1.26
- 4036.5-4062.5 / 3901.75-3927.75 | 0.81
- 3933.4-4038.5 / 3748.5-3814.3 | 1.09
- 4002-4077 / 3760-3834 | 1.03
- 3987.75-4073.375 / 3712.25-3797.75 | 1.16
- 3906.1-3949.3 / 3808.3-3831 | 1.11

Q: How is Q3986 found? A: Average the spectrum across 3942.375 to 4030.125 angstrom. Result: 4.39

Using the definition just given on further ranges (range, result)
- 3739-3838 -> 4.56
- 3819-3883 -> 5.1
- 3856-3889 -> 5.51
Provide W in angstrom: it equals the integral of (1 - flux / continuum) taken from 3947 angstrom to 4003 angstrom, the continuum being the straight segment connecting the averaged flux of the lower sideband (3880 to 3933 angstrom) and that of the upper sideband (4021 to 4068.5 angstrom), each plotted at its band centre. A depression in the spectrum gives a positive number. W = 5.1 angstrom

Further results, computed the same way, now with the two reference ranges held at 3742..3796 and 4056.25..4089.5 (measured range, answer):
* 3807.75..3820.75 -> -0.8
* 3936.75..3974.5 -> -2.6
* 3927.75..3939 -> -1.2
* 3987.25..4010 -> -0.3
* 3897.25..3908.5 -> -4.1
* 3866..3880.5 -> -3.6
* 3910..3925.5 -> -3.4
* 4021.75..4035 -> 0.1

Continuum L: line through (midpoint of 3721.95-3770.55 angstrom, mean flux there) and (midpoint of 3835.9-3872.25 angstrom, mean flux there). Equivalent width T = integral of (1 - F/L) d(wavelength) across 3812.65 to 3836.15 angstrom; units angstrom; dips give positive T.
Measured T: -0.6 angstrom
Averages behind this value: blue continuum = 3.87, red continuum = 5.05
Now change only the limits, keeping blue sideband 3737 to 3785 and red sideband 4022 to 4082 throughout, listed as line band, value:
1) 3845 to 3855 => -1.4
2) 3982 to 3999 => -0.5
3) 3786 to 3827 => -2.3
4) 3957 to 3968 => -0.8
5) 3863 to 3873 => -2.3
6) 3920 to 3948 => -3.8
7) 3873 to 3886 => -4.5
